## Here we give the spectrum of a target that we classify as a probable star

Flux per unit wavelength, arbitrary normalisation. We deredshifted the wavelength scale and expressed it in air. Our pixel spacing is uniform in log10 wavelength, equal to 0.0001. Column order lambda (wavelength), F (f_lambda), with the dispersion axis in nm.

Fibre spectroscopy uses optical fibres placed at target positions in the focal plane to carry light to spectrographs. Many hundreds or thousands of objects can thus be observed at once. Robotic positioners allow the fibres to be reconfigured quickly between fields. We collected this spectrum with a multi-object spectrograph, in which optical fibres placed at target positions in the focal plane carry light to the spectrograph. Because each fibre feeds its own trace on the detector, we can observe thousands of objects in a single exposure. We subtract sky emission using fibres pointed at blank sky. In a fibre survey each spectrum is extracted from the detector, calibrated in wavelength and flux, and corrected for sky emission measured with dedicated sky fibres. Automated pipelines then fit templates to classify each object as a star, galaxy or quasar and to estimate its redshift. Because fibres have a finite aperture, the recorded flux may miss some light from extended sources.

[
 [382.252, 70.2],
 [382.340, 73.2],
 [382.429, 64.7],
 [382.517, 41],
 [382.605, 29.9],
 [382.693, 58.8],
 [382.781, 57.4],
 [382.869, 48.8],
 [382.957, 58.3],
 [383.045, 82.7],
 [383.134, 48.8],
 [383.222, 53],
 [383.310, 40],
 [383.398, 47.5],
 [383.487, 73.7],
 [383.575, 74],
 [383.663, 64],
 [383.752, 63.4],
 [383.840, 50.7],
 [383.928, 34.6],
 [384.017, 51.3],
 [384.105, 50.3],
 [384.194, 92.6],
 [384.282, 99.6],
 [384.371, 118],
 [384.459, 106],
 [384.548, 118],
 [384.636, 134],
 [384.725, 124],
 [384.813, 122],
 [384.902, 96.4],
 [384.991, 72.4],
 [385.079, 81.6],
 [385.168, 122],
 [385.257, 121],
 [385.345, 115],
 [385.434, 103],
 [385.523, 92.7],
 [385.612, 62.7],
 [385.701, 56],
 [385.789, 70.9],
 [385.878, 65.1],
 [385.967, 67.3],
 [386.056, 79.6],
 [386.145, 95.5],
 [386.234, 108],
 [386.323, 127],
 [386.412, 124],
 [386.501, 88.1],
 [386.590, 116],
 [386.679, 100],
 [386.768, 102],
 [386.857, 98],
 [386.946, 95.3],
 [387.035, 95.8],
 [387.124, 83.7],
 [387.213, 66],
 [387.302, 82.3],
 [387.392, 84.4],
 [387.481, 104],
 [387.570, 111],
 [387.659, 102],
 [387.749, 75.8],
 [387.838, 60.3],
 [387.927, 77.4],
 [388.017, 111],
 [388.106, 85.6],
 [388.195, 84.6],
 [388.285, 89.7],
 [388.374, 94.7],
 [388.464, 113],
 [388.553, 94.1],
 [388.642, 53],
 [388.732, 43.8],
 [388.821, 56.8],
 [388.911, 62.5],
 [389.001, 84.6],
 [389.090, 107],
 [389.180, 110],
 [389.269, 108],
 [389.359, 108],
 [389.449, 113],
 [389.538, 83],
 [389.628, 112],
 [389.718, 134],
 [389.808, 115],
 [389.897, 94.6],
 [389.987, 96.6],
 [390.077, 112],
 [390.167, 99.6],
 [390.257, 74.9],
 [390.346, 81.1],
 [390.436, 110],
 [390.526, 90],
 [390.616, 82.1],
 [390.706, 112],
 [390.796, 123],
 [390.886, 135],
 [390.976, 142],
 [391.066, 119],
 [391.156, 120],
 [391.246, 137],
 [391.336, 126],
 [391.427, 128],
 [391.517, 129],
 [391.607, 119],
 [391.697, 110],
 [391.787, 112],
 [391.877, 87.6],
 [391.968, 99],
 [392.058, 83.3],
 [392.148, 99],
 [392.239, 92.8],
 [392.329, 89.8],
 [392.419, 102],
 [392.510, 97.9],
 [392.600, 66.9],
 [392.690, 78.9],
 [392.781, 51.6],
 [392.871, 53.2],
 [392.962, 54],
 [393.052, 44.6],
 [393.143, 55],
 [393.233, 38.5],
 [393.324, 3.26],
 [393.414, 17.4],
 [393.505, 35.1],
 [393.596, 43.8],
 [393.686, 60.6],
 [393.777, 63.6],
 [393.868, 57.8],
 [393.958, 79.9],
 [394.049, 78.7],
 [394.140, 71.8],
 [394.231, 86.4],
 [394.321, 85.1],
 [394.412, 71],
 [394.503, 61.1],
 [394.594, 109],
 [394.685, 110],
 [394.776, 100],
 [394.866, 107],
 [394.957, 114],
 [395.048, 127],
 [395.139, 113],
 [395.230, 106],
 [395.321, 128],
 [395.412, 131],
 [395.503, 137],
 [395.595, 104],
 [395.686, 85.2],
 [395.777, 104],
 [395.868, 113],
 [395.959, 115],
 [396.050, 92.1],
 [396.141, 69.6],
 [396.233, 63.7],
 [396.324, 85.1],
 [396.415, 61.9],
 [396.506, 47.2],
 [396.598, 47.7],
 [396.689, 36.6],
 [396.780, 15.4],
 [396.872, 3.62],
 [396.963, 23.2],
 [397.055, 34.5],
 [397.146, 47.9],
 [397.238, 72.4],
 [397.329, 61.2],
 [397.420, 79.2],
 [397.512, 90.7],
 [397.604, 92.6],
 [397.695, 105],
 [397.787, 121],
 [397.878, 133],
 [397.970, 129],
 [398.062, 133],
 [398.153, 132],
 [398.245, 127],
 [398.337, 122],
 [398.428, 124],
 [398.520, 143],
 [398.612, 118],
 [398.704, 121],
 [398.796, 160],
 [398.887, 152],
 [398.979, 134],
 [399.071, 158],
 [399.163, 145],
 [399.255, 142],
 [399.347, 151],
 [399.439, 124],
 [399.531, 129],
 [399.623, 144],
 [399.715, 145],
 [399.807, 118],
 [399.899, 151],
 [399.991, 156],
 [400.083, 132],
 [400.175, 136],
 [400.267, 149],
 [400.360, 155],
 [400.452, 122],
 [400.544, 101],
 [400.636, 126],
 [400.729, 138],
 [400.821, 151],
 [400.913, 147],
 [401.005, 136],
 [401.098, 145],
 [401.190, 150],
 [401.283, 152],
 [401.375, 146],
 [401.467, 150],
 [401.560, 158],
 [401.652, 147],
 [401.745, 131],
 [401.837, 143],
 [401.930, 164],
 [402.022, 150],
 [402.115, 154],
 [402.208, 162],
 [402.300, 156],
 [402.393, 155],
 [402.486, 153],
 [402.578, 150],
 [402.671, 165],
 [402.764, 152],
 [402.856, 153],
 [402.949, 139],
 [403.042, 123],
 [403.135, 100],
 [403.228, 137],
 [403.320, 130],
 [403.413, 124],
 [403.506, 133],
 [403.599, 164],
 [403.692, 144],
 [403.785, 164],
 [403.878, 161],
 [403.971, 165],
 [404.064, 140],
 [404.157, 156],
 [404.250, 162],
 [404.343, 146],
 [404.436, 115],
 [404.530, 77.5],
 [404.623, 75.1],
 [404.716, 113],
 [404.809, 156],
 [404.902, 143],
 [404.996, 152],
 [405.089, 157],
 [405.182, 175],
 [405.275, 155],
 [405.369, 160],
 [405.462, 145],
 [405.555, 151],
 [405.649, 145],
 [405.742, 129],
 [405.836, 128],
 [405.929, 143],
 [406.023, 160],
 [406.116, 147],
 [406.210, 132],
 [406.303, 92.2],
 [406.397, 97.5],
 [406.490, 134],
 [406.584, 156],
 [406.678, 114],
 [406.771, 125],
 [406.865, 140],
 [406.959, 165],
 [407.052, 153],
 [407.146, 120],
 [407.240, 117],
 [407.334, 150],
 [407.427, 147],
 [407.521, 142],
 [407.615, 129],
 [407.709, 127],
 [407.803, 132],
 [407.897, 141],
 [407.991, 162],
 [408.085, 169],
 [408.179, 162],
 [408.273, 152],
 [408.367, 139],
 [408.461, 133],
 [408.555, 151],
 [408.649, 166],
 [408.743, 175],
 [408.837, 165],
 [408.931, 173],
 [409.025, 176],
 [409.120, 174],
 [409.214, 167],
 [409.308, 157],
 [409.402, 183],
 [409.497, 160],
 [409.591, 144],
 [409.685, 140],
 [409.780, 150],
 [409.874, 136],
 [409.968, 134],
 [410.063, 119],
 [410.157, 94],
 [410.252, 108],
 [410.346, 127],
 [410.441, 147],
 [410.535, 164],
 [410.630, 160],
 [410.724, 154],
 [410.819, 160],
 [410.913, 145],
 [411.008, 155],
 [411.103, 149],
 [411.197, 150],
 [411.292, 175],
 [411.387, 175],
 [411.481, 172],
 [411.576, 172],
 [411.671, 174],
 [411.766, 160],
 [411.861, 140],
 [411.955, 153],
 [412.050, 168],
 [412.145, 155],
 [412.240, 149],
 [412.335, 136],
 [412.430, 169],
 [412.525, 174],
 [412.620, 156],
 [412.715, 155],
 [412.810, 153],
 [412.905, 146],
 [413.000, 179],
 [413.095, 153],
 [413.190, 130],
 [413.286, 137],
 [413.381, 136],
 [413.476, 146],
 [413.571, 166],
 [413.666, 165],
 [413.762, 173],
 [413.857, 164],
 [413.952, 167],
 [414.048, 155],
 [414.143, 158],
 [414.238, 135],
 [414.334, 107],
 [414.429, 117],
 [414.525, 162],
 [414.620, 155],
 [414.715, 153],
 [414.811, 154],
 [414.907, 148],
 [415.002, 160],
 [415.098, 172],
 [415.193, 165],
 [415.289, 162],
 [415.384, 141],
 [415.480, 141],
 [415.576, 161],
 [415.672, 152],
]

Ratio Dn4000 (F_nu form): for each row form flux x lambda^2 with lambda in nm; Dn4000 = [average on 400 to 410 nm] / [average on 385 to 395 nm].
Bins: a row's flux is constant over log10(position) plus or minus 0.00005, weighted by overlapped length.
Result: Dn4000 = 1.7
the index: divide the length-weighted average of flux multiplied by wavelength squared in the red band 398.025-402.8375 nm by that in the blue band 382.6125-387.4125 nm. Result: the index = 1.8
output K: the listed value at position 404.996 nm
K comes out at 152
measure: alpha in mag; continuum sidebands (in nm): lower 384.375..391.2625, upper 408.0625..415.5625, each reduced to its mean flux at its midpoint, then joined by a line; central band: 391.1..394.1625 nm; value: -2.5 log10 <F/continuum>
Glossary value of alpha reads 0.336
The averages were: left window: 97.4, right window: 153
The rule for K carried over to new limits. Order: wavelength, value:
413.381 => 136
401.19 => 150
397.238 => 72.4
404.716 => 113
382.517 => 41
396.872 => 3.62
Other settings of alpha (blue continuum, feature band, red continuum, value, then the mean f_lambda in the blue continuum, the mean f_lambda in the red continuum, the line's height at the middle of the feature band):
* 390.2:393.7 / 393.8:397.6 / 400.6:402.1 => 0.325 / 87.5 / 146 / 111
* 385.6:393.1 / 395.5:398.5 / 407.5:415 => 0.328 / 94.4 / 152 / 115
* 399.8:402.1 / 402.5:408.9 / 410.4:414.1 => 0.054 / 143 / 157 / 149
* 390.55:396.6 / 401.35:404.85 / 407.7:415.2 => -0.159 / 89.4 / 153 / 123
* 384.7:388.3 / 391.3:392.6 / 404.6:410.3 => 0.022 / 93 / 144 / 106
